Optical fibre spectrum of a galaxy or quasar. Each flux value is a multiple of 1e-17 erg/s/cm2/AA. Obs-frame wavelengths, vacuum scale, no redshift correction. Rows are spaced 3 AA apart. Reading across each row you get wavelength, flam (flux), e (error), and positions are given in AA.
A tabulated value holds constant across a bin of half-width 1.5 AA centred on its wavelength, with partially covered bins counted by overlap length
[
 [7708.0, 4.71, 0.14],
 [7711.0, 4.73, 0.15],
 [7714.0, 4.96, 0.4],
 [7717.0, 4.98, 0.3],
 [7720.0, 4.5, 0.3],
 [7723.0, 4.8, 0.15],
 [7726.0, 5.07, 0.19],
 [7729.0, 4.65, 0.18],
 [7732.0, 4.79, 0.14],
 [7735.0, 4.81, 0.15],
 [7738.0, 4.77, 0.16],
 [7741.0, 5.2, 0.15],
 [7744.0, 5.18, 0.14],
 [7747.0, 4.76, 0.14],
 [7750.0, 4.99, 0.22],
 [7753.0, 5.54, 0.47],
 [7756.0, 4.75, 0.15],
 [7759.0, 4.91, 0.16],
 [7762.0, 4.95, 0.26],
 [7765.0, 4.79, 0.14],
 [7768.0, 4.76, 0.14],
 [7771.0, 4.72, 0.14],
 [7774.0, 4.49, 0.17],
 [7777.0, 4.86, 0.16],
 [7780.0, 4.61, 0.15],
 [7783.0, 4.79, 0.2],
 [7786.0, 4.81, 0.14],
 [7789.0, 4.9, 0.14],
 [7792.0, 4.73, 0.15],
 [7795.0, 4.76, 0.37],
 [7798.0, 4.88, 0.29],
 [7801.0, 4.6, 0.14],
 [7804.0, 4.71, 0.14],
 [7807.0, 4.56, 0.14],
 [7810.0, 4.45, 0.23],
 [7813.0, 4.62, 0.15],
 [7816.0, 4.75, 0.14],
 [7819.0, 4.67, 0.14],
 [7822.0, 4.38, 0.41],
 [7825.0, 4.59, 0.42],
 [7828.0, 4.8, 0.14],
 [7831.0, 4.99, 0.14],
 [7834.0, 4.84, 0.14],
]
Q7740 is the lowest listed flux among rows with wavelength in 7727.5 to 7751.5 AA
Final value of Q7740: 4.65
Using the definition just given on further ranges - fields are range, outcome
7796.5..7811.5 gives 4.45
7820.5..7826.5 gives 4.38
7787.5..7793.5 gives 4.73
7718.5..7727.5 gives 4.5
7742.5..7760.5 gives 4.75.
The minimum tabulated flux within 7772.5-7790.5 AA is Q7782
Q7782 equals 4.49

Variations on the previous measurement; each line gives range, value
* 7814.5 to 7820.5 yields 4.67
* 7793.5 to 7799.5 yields 4.76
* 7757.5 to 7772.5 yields 4.72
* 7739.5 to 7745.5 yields 5.18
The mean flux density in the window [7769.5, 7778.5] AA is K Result 4.69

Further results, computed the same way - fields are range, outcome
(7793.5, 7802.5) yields 4.75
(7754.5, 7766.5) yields 4.85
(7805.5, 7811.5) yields 4.5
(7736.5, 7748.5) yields 4.98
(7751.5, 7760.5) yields 5.07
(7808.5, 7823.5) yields 4.57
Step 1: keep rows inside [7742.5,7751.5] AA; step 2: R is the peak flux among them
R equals 5.18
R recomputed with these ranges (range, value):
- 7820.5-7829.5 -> 4.8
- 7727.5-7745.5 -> 5.2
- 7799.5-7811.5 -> 4.71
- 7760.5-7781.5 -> 4.95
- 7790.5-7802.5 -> 4.88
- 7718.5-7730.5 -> 5.07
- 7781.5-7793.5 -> 4.9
